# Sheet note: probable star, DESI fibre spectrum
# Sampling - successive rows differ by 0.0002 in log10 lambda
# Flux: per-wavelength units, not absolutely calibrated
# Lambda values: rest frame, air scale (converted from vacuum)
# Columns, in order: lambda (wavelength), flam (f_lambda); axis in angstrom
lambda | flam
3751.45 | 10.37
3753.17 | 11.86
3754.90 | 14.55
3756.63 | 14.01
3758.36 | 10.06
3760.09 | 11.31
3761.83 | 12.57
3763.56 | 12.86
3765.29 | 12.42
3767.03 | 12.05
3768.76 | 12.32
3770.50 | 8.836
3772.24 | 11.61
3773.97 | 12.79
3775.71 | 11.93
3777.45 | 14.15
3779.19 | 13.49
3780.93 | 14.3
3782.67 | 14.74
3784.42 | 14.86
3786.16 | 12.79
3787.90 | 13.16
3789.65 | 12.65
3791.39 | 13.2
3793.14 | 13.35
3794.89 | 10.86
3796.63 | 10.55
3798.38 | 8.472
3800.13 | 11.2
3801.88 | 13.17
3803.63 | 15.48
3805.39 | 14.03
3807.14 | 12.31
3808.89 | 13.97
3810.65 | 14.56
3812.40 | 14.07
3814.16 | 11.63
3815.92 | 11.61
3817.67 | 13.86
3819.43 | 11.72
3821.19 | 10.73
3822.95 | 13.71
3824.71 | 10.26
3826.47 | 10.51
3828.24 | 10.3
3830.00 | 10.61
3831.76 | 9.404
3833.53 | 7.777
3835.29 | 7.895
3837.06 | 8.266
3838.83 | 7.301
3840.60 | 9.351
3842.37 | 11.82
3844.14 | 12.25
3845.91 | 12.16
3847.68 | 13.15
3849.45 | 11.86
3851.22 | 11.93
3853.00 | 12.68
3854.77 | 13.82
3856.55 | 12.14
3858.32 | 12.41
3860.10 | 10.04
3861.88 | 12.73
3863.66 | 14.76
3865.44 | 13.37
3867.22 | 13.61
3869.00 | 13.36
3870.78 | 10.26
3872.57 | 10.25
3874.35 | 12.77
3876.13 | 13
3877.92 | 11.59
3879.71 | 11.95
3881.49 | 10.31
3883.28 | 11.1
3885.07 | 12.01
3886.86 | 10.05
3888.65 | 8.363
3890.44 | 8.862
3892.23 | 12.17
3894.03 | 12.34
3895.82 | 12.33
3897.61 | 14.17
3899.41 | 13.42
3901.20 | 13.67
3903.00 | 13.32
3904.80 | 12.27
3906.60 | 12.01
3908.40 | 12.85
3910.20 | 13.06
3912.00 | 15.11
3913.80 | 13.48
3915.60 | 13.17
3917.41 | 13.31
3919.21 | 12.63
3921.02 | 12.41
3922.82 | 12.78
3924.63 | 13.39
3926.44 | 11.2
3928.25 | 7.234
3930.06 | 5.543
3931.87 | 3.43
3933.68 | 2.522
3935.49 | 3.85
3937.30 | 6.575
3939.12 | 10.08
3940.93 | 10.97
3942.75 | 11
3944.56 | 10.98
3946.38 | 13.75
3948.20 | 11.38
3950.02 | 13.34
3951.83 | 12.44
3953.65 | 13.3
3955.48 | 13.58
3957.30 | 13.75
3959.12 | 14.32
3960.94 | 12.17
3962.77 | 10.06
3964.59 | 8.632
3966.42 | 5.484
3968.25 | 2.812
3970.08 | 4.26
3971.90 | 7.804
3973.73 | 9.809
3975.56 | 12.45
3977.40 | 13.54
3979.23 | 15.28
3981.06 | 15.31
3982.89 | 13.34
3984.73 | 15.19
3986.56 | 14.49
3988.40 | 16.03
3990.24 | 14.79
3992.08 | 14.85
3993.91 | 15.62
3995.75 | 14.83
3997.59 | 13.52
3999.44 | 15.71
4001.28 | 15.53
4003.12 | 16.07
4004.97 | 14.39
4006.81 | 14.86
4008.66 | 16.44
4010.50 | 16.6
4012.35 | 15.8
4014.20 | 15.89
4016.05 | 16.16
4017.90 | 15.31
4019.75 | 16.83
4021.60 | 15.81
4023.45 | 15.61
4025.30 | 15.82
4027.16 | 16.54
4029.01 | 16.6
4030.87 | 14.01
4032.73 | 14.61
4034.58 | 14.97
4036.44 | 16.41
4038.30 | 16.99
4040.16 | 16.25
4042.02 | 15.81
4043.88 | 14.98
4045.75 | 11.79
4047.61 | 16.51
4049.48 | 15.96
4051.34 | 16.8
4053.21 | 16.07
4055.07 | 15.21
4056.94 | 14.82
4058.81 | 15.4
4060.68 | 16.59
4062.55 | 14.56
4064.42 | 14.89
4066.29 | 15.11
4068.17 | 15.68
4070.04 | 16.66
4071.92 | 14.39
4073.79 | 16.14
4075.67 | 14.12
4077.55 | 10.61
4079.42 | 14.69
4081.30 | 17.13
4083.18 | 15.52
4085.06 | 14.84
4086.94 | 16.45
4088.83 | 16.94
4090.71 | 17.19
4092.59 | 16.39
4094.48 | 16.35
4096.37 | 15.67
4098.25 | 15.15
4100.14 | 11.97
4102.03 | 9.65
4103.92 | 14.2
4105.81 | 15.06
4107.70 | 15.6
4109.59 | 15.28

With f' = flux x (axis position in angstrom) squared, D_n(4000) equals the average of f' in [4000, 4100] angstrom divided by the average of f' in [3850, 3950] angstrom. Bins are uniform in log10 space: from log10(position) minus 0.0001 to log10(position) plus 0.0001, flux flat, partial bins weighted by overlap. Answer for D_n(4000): 1.5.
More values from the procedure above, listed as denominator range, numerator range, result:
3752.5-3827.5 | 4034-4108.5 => 1.40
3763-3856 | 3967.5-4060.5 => 1.36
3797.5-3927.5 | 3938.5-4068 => 1.26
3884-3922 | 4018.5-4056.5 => 1.35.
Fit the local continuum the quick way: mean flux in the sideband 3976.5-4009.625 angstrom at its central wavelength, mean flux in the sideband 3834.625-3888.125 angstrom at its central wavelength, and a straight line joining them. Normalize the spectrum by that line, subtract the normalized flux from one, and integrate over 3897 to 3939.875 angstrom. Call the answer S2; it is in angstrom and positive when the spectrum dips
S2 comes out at 7.0 angstrom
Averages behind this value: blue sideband 11.6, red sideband 15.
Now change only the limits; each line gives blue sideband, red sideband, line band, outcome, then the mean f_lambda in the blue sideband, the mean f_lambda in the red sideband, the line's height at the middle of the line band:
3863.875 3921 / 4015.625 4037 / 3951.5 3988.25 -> 7.2 angstrom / 12.3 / 15.7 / 14.3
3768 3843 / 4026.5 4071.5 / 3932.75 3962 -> 6.6 angstrom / 11.8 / 15.5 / 14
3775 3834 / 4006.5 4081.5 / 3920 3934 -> 5.1 angstrom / 12.4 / 15.5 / 14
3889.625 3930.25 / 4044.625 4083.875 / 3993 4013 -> -1.9 angstrom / 12.3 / 15.2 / 14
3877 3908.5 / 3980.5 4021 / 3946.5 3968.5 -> 4.1 angstrom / 11.8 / 15.3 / 13.9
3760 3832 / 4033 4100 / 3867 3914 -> 4.8 angstrom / 12.4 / 15.5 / 13.5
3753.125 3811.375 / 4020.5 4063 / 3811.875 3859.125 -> 7.3 angstrom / 12.7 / 15.6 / 13.3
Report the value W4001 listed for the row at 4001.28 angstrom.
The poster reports 15.53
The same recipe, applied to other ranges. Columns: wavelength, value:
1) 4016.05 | 16.16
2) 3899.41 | 13.42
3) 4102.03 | 9.65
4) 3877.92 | 11.59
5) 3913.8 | 13.48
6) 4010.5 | 16.6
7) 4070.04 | 16.66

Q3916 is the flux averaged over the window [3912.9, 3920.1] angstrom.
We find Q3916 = 13.2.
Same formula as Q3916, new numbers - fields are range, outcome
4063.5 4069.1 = 15.2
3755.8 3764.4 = 12.1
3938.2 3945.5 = 10.8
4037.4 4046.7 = 15.2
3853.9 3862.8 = 12.2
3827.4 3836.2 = 9.19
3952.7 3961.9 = 13.4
